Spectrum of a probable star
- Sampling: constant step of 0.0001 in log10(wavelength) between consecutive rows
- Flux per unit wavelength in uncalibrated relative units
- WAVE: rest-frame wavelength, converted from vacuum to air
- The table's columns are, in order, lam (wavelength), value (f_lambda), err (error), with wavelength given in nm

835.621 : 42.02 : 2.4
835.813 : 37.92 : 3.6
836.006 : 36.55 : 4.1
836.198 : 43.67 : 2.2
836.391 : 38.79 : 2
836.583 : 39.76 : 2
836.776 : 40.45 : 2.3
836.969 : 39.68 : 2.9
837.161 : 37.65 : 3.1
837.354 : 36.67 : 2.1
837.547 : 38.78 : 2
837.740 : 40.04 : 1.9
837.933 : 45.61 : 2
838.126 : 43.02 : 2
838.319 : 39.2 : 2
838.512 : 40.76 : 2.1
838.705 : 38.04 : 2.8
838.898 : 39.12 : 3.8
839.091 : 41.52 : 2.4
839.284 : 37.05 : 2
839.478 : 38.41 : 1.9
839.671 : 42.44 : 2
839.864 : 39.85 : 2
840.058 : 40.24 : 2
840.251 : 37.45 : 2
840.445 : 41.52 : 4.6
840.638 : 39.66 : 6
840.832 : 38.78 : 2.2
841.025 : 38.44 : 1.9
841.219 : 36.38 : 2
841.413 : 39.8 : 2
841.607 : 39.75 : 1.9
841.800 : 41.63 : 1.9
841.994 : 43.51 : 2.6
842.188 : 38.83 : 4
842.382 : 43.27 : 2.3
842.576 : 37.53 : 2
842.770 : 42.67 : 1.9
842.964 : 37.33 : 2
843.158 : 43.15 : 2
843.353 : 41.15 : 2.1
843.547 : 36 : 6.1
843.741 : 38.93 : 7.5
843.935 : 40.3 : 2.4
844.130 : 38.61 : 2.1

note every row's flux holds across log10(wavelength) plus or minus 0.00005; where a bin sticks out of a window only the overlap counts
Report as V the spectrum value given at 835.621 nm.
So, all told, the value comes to 42.02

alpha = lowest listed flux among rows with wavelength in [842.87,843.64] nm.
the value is 36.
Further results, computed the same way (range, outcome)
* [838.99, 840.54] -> 37.05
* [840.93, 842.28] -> 36.38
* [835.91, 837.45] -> 36.55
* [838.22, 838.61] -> 39.2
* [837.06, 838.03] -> 36.67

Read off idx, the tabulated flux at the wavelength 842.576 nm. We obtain 37.53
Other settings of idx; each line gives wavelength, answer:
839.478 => 38.41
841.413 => 39.8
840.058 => 40.24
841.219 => 36.38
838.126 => 43.02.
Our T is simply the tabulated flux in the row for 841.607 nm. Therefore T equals 39.75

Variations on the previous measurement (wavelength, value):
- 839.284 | 37.05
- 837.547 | 38.78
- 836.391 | 38.79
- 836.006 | 36.55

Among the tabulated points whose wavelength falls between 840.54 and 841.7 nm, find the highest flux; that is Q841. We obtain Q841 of 39.8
